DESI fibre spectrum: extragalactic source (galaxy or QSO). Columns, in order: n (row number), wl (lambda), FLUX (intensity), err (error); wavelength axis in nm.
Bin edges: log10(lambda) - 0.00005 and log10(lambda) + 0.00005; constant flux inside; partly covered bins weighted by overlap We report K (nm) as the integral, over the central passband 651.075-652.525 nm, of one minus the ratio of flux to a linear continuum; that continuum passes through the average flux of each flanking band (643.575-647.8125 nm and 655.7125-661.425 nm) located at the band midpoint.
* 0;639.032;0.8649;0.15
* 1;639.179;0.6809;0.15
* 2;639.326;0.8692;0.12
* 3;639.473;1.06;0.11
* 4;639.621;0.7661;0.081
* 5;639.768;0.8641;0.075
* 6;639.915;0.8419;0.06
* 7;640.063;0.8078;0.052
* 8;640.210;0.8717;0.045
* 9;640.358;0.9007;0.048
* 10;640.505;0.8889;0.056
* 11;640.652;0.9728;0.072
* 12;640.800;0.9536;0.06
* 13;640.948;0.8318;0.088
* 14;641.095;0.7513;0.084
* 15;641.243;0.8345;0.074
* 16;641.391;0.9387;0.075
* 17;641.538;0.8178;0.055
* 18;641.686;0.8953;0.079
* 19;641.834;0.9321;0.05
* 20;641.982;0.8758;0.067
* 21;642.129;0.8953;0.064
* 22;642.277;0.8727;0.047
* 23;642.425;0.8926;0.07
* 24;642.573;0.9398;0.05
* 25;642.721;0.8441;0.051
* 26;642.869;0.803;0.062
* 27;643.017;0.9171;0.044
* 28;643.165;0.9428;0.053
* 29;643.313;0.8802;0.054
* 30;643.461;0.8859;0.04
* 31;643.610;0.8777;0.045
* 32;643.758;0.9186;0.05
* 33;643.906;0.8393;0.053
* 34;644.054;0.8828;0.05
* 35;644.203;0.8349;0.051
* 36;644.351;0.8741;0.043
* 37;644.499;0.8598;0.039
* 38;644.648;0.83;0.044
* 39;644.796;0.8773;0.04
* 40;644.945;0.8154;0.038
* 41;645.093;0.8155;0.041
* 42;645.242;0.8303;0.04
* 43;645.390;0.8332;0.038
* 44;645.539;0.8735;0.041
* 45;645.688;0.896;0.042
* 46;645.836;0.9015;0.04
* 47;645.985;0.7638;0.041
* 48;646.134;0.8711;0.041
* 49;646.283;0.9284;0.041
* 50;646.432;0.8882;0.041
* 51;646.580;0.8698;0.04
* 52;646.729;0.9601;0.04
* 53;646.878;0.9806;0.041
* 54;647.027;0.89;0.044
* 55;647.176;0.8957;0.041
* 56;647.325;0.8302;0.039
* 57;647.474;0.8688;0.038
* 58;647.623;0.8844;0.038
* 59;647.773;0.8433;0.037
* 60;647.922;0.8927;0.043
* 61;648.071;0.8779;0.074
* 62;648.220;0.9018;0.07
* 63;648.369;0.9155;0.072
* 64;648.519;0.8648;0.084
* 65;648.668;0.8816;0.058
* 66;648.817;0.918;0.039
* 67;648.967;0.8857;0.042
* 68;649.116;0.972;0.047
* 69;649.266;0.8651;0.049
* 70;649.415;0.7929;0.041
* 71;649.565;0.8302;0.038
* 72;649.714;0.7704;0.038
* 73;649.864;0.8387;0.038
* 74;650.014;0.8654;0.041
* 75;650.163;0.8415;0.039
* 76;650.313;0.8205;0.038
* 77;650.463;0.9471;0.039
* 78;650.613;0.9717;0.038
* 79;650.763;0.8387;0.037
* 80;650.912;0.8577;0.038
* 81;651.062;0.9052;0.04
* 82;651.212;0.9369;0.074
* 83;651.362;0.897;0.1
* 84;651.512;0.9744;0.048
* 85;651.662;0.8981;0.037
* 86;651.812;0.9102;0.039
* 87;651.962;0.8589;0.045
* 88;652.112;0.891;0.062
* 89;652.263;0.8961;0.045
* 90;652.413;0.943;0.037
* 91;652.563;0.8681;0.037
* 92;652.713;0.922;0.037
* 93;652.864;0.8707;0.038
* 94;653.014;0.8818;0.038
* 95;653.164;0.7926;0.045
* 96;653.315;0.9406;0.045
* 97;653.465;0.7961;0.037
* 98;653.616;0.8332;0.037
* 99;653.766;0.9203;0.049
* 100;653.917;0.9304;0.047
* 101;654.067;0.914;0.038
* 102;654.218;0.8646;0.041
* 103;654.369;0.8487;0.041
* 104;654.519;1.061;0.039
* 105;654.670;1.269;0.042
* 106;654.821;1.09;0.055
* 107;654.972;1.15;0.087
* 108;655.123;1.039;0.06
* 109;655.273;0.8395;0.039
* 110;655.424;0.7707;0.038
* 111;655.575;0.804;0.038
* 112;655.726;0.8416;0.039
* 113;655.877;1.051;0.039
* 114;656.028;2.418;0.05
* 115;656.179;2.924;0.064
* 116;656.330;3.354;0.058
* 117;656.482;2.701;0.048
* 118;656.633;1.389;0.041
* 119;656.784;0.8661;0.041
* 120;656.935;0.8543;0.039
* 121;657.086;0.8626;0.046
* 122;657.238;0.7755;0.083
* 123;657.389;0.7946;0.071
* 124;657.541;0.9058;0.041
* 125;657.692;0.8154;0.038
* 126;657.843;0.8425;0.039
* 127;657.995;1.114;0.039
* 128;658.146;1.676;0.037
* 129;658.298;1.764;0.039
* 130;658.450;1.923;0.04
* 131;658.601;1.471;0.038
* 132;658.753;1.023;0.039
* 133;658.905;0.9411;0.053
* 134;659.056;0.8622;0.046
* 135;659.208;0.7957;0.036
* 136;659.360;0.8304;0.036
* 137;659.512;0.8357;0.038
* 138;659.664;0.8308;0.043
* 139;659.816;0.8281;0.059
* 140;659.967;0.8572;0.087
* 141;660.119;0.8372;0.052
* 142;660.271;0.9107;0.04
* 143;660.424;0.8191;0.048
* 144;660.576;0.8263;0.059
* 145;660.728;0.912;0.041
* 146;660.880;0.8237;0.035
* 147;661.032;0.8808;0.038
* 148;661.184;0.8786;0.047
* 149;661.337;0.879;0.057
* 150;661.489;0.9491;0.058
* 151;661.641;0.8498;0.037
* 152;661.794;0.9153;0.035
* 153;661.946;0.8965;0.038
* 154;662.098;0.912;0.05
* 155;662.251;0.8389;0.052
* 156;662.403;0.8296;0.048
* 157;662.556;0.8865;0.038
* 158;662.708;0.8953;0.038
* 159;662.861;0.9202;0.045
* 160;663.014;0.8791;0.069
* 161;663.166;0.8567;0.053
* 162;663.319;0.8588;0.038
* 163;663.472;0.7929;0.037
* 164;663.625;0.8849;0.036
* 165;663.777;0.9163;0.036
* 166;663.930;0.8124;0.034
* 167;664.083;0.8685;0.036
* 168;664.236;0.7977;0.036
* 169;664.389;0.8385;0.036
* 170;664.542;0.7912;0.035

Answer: 0.15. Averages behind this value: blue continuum 0.87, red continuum 1.18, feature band 0.91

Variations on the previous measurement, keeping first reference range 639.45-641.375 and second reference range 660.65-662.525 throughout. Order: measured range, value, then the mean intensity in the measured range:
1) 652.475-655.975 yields -0.236 nm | 0.936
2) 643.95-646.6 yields 0.043 nm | 0.858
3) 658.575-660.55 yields -0.034 nm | 0.894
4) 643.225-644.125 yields -0.011 nm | 0.882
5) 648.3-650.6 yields 0.011 nm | 0.87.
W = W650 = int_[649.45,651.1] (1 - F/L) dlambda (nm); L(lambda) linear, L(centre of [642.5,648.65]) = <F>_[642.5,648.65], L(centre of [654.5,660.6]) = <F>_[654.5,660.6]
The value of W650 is 0.23 nm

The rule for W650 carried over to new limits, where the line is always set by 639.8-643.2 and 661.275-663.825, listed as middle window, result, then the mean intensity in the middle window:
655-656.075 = -0.24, 1.08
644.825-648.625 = 0.01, 0.876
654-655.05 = -0.18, 1.03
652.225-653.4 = -0.01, 0.889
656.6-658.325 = -0.29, 1.03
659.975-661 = 0.03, 0.856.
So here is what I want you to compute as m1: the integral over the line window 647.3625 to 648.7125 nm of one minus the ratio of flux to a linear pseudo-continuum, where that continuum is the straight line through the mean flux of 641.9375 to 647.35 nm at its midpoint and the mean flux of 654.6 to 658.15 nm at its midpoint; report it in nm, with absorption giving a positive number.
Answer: 0.157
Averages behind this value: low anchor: 0.876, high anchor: 1.29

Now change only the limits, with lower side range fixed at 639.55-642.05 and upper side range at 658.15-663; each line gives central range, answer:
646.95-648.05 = 0.03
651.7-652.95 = 0.04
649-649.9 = 0.06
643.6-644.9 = 0.03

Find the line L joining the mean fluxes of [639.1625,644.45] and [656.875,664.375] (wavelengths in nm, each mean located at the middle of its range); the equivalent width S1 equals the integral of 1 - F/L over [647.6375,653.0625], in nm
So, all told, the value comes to 0.11 nm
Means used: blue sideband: 0.876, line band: 0.885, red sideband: 0.936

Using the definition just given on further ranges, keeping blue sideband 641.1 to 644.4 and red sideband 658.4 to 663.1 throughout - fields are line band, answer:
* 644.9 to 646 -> 0.05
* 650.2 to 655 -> -0.09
